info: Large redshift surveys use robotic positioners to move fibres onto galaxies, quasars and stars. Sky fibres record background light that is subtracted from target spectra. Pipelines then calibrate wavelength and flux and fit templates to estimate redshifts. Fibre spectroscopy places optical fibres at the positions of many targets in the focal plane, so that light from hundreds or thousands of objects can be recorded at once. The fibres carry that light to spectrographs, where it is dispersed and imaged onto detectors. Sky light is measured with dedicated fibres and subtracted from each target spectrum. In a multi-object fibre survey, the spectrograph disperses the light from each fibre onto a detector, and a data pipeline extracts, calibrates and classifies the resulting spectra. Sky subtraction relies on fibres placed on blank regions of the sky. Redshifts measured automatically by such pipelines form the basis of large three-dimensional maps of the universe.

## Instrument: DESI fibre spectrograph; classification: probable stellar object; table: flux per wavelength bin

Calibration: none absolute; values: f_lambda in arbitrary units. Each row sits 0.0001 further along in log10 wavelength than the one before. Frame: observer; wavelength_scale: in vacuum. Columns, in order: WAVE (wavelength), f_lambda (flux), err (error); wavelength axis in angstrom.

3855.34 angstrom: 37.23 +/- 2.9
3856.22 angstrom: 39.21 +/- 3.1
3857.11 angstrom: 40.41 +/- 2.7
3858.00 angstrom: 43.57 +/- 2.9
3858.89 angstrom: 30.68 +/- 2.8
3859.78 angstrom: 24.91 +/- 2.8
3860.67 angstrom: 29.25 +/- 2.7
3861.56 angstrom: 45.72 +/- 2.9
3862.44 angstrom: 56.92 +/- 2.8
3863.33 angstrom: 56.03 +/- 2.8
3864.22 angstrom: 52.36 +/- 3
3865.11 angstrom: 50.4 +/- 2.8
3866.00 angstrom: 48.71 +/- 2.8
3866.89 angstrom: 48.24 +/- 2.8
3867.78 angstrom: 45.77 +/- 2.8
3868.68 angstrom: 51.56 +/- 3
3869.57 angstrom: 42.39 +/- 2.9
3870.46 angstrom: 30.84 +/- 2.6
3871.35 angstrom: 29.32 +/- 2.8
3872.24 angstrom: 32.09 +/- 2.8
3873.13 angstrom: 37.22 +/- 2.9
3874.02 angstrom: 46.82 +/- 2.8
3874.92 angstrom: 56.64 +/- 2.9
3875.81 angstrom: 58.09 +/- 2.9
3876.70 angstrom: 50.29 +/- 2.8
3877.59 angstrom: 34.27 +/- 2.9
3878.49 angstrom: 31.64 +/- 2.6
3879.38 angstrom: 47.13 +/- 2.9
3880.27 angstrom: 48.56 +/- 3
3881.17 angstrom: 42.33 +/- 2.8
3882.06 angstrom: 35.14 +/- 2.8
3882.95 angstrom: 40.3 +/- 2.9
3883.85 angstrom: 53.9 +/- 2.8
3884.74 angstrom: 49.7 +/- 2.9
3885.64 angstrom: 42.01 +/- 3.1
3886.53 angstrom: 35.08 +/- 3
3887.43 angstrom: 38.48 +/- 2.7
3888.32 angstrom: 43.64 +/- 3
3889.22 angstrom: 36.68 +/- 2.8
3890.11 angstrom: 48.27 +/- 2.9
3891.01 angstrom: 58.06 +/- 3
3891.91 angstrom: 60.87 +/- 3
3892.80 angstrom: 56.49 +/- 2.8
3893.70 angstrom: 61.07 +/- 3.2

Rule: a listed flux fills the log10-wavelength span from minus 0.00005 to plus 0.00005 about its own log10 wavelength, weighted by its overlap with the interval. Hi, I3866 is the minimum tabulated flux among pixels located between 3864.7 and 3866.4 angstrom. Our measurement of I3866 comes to 48.71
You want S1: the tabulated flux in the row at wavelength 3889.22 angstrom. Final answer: 36.68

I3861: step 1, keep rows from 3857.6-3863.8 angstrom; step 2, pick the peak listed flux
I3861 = 56.92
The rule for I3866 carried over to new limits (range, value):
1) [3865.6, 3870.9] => 30.84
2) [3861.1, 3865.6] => 45.72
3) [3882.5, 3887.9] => 35.08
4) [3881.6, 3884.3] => 35.14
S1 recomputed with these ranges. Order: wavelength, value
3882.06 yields 35.14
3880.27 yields 48.56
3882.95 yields 40.3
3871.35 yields 29.32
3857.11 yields 40.41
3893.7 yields 61.07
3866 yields 48.71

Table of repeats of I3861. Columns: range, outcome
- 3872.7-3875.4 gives 56.64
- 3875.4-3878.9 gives 58.09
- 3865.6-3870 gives 51.56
